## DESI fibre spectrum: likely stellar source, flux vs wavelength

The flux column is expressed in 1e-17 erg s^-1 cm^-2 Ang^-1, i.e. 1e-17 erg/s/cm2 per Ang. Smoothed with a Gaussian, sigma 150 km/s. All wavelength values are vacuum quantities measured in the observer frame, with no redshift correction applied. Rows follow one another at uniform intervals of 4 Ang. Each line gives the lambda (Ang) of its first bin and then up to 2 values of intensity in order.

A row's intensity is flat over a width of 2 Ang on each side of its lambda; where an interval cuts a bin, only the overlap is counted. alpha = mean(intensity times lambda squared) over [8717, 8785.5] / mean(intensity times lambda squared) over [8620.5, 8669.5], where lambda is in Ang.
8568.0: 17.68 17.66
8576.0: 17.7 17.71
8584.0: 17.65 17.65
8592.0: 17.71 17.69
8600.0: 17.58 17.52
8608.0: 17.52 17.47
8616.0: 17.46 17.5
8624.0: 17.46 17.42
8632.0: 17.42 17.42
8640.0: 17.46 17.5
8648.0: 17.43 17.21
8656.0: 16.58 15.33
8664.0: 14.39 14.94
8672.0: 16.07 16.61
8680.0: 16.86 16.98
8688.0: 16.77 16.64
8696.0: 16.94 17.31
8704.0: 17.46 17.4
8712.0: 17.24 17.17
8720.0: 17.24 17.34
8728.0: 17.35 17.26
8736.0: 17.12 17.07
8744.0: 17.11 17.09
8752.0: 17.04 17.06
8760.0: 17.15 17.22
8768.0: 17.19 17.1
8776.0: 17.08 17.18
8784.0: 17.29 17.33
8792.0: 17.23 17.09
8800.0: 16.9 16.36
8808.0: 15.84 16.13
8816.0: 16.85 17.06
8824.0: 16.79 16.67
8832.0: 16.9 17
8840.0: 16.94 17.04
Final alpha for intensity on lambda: 1.05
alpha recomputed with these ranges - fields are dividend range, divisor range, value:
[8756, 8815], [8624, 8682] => 1.05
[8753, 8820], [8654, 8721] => 1.05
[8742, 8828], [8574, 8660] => 1.01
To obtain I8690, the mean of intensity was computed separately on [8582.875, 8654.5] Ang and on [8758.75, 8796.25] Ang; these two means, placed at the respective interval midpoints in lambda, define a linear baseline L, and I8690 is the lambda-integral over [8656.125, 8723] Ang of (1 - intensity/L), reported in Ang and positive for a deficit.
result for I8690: 2.9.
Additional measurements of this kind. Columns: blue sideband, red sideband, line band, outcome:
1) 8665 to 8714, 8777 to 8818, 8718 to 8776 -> -1.3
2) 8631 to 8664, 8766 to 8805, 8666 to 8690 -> 0.8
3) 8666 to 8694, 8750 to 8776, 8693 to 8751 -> -1.5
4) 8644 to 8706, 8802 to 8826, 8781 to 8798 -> -0.7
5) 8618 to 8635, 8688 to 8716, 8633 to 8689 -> 2.4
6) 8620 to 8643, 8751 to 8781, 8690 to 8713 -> 0.2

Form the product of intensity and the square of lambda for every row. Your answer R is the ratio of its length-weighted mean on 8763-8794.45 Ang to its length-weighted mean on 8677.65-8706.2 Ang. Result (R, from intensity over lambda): 1.0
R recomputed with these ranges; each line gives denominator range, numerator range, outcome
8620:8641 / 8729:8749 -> 1.01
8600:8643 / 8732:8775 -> 1.01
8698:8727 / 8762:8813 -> 1.00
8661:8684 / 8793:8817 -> 1.08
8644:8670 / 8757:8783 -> 1.09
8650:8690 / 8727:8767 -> 1.08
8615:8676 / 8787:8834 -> 1.04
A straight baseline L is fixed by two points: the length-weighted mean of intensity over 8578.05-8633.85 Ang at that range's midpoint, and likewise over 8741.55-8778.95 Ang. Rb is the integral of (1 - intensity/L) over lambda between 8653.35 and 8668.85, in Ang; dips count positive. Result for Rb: 1.8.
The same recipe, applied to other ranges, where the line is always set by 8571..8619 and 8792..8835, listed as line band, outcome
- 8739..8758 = -0.1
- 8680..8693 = 0.3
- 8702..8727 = -0.3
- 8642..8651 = 0.0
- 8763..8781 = -0.3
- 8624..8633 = 0.0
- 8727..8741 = -0.1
